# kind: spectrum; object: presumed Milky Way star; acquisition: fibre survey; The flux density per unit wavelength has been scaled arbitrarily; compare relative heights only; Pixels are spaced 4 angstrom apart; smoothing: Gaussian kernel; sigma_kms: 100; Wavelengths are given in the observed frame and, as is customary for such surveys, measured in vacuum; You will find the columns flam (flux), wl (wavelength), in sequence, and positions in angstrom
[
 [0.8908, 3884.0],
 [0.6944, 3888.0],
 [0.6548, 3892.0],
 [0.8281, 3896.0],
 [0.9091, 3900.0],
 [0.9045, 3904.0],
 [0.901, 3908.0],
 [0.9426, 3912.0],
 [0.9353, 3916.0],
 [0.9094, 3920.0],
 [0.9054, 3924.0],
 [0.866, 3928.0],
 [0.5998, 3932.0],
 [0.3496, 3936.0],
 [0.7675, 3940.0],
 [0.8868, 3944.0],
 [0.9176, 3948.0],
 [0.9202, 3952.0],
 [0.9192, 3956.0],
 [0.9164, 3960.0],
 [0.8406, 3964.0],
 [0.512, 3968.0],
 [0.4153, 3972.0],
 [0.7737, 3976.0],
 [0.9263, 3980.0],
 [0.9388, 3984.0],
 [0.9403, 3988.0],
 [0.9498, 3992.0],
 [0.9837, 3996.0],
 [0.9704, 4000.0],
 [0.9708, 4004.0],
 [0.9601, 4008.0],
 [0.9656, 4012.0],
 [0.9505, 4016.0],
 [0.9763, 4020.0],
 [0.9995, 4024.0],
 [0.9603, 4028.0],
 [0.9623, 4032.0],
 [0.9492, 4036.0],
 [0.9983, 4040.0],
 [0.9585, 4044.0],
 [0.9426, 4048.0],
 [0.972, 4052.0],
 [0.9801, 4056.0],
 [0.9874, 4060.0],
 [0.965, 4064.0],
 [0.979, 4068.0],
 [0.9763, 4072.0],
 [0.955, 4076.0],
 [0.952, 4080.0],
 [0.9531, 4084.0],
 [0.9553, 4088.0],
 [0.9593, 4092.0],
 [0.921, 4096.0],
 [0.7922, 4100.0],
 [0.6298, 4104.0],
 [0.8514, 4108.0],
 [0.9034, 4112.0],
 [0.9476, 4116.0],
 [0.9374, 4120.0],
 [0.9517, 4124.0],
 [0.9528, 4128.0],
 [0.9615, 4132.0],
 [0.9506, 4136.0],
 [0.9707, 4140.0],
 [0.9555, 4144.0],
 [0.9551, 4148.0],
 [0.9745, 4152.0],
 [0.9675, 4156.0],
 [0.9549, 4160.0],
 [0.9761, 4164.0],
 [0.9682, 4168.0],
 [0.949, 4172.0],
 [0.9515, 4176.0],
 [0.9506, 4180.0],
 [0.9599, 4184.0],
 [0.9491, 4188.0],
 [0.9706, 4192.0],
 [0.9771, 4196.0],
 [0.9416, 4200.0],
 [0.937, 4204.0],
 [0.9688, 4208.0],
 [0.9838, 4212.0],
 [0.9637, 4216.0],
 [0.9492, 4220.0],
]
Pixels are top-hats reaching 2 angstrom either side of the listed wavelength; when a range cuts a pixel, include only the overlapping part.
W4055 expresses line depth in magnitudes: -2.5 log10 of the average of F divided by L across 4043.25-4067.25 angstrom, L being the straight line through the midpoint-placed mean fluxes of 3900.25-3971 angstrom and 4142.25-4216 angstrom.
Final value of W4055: -0.09 mag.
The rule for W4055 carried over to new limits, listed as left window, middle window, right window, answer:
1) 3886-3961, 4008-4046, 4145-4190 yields -0.10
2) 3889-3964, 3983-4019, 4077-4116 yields -0.12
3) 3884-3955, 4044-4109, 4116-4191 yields -0.02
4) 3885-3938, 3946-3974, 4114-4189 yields 0.07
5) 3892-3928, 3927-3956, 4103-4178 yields 0.17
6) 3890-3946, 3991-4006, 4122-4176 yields -0.13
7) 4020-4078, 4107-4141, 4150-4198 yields 0.03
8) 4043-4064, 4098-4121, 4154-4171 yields 0.15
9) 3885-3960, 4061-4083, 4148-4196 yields -0.07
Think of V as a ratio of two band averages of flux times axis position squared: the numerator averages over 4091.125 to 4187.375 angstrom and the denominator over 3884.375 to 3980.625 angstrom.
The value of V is 1.3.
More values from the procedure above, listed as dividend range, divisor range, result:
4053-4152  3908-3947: 1.27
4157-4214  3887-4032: 1.25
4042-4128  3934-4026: 1.14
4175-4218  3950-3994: 1.30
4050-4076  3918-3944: 1.40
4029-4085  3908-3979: 1.29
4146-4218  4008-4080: 1.06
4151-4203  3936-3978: 1.40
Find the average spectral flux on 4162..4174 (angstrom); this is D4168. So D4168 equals 0.964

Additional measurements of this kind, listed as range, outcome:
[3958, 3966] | 0.879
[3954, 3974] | 0.721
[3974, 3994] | 0.906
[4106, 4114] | 0.877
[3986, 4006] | 0.963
